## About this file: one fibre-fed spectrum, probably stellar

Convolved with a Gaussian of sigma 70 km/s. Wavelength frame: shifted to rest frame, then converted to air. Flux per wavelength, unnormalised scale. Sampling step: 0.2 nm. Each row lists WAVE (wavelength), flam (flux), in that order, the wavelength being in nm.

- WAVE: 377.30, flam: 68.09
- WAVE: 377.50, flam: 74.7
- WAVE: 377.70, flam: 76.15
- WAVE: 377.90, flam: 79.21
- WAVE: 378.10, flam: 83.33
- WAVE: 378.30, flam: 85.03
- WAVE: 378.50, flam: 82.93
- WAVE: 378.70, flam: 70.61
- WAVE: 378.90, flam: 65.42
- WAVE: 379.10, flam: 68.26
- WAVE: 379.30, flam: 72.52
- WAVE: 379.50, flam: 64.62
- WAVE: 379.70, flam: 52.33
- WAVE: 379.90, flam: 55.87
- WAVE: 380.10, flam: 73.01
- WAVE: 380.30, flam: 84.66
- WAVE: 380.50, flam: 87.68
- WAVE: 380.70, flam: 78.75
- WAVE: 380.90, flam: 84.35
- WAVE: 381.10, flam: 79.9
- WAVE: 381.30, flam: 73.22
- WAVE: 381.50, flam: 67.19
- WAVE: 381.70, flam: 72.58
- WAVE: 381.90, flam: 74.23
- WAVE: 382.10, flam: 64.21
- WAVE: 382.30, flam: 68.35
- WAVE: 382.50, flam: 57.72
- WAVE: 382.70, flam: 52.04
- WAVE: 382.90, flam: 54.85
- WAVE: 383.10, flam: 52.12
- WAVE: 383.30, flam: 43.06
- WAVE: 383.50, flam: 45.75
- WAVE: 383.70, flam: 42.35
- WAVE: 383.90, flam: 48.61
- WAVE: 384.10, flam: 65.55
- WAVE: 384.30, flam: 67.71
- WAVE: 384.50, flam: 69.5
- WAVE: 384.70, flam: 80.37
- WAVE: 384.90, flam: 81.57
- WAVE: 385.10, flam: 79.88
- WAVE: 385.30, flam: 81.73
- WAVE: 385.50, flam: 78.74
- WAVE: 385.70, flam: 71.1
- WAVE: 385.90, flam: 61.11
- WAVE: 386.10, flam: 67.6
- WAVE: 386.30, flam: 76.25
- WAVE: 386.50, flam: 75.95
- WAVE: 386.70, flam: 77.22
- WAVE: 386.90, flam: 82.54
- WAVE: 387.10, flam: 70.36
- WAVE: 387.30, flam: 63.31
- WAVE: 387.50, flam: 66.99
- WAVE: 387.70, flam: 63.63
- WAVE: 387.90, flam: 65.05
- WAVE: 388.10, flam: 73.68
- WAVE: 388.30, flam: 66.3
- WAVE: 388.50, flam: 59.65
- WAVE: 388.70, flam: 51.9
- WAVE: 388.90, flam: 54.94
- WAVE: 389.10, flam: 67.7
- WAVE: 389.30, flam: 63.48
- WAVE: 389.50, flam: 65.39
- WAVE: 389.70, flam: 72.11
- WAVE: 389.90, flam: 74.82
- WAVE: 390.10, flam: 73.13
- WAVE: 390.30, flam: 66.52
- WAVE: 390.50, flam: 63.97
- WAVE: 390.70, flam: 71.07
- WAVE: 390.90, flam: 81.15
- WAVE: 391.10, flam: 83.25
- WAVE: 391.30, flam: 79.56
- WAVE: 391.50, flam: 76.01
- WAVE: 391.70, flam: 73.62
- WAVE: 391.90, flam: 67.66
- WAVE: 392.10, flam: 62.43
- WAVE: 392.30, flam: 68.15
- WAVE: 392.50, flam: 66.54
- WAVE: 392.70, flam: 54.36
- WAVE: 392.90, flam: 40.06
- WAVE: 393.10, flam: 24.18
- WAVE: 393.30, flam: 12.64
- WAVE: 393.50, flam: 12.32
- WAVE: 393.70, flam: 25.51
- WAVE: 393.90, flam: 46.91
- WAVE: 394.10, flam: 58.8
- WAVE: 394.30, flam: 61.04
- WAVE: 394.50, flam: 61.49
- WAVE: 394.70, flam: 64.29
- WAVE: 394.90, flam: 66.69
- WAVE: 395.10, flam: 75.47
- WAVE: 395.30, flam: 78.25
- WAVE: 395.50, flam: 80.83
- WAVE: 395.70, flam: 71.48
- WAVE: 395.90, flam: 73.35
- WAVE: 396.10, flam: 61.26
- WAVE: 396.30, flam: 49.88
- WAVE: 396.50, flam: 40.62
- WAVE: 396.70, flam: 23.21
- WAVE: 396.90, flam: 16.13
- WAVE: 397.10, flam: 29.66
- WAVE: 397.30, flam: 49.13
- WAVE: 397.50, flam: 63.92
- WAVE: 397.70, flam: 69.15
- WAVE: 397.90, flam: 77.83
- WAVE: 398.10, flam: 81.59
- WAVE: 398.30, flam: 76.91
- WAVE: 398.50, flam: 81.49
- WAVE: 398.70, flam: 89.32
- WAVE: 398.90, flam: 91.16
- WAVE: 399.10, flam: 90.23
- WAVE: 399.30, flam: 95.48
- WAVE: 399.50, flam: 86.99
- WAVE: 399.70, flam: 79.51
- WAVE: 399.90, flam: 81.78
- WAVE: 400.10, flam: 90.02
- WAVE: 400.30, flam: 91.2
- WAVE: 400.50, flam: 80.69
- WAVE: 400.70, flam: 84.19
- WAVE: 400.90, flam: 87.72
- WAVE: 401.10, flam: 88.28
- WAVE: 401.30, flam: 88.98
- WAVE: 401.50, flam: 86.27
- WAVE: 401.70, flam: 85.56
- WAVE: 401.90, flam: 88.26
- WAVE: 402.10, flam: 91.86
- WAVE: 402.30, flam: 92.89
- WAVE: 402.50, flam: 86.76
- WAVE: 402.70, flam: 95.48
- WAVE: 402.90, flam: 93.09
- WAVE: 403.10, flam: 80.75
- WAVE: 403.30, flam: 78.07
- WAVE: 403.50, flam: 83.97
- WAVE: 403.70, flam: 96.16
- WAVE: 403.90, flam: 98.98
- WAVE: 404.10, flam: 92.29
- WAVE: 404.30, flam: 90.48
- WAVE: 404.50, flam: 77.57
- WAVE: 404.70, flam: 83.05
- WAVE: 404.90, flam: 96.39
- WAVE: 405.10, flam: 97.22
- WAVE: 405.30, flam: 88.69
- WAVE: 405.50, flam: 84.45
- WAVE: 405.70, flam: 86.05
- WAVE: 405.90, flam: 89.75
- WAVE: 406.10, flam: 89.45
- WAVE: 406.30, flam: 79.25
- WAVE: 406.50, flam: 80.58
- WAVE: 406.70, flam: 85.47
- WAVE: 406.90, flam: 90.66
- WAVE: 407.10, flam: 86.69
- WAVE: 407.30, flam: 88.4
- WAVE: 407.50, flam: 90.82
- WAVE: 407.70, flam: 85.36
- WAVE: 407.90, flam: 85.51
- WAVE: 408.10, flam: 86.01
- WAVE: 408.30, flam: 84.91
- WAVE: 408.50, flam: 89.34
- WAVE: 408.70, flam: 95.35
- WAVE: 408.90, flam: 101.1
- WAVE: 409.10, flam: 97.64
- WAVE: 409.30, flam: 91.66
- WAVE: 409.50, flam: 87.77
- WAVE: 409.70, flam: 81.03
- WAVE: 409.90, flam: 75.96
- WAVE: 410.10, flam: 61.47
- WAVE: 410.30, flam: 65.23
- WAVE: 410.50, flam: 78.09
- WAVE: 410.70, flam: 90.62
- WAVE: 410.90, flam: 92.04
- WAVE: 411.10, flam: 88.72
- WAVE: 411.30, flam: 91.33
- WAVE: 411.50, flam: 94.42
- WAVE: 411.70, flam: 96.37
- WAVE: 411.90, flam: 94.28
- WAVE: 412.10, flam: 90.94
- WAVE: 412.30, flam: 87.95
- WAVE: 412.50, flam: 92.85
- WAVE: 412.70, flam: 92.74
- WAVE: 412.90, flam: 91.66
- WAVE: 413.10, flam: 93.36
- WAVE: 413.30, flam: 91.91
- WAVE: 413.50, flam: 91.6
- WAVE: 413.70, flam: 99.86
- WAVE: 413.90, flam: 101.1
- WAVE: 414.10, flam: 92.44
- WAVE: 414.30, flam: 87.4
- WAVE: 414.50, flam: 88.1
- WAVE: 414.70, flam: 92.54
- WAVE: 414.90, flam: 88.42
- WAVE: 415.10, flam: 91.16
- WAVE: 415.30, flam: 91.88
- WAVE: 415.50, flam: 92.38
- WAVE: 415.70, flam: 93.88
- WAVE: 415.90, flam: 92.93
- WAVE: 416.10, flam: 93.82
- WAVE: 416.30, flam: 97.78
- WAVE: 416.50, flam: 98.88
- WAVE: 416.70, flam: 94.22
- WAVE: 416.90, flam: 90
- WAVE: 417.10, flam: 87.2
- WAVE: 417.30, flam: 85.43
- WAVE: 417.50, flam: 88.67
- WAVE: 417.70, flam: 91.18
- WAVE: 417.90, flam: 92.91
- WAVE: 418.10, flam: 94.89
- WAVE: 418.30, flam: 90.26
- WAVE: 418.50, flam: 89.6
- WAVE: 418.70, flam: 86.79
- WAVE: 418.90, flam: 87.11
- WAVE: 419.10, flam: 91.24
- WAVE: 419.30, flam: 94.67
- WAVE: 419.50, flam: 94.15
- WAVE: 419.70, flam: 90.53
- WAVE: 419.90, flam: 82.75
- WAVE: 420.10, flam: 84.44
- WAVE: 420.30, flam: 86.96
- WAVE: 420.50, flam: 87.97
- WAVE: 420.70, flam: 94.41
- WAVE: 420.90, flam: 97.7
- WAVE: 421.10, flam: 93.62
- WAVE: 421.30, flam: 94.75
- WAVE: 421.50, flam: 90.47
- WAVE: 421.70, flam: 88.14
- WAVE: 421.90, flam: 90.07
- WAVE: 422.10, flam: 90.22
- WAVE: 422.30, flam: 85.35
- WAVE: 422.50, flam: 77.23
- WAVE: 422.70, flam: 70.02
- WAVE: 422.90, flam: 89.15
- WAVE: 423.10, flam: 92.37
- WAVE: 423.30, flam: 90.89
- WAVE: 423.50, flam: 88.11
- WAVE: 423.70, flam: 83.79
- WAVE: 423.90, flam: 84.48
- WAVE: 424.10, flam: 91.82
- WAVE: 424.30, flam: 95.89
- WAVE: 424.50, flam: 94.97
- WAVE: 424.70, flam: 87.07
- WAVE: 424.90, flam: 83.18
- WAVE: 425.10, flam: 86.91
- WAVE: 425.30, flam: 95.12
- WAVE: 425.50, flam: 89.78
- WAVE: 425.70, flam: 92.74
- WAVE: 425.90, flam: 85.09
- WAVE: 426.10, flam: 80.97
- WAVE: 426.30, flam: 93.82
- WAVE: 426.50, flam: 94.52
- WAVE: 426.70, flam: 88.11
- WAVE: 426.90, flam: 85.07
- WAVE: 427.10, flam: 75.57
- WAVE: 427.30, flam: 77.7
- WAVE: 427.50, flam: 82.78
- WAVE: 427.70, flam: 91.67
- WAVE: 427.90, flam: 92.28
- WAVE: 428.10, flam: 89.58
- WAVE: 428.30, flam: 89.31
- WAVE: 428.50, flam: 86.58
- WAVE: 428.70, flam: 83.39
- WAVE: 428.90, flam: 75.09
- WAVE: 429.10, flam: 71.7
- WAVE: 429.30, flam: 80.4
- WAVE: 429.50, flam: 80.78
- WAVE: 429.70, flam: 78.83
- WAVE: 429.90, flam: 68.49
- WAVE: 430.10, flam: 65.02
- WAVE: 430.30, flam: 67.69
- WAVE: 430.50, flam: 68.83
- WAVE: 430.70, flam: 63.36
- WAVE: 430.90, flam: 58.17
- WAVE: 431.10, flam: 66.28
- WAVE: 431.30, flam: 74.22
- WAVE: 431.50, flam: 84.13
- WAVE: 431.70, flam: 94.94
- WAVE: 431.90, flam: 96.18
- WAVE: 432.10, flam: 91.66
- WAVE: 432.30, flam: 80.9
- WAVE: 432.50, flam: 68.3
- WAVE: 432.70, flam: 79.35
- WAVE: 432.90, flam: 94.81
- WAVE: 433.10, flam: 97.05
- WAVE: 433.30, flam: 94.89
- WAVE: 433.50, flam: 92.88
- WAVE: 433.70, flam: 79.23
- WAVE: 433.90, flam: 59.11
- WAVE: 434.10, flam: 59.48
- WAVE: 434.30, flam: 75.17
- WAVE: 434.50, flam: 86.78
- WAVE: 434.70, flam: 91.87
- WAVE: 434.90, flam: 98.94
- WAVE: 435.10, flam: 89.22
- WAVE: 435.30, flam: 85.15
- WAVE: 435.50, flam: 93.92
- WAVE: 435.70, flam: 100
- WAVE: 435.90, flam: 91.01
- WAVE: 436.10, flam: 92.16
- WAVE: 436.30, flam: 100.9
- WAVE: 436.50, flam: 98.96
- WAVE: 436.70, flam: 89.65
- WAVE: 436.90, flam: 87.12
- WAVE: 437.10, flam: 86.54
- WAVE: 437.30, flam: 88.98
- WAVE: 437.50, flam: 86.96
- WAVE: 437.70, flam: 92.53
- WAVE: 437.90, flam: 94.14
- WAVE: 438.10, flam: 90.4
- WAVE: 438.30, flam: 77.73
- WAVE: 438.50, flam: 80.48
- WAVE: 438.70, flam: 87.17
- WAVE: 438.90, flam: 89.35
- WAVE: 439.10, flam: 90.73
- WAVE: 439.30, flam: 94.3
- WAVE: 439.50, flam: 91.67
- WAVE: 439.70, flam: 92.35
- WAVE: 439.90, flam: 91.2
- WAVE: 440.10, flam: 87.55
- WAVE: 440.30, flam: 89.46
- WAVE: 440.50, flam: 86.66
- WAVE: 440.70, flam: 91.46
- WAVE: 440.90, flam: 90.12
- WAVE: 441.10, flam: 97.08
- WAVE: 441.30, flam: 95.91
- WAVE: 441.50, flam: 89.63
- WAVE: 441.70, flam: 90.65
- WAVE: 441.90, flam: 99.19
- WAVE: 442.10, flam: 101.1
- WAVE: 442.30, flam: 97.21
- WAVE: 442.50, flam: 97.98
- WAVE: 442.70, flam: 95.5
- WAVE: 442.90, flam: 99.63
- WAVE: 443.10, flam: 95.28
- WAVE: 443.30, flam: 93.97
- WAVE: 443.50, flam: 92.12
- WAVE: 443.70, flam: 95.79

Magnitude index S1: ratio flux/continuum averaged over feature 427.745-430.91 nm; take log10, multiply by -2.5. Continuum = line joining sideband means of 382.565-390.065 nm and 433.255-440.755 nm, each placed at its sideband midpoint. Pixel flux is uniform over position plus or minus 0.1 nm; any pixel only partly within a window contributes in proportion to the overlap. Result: 0.10 mag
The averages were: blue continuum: 65.8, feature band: 77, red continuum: 88.3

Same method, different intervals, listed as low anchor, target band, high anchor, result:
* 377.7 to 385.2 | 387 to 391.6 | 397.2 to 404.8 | 0.10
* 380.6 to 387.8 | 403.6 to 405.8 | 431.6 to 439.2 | -0.19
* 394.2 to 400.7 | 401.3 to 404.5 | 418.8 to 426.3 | -0.20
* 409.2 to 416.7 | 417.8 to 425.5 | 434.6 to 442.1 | 0.01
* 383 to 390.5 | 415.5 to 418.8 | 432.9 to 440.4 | -0.15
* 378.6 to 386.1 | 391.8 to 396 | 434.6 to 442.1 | 0.28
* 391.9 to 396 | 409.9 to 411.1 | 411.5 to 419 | 0.08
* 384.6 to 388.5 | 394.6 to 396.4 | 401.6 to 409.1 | 0.16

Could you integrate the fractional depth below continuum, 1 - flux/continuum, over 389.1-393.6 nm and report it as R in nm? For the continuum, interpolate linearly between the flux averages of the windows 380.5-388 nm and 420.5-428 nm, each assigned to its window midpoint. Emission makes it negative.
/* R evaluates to 0.62 nm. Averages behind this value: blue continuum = 68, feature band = 61.6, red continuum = 88.3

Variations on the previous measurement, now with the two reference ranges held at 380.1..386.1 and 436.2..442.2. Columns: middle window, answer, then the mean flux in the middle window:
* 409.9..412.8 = -0.25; 86.6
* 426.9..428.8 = 0.02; 85.4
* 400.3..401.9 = -0.23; 86.4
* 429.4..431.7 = 0.42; 71.6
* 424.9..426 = -0.05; 89.3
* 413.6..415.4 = -0.26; 92.5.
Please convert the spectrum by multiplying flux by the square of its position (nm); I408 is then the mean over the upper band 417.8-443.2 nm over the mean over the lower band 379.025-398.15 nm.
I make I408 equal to 1.7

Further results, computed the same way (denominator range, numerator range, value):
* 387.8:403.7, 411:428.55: 1.46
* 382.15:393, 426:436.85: 1.55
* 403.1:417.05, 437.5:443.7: 1.19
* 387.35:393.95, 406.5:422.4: 1.67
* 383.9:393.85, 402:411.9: 1.48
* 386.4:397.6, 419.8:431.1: 1.64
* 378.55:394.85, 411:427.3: 1.64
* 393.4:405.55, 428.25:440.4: 1.32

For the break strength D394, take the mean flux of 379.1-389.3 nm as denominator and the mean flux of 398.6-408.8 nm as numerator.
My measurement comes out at 1.31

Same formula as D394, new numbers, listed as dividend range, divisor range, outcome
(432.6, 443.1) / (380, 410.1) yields 1.23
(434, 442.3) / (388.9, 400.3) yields 1.40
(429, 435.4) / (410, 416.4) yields 0.88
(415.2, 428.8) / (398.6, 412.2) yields 1.02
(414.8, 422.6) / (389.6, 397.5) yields 1.56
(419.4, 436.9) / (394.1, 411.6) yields 1.06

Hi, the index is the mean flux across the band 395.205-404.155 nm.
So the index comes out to 77.7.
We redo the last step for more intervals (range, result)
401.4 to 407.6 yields 88.2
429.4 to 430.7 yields 71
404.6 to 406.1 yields 89.4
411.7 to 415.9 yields 92.4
